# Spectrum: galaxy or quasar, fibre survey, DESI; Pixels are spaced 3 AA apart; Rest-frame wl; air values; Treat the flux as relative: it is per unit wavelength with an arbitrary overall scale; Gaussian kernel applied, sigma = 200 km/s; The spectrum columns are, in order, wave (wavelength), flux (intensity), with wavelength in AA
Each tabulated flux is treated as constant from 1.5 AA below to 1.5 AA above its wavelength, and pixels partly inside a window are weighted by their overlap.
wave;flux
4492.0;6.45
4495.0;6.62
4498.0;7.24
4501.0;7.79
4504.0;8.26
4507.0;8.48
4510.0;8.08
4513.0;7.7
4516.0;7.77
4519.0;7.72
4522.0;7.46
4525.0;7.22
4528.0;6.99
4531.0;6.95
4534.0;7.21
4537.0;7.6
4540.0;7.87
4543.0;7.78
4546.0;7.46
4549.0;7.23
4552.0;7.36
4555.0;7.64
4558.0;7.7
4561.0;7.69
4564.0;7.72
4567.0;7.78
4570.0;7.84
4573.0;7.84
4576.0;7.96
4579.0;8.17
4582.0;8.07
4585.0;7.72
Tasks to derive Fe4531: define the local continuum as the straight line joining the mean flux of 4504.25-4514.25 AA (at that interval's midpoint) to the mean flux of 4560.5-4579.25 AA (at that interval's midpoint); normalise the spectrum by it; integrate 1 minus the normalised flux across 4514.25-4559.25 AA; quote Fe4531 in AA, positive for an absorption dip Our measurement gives 2.98 AA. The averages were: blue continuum 8.12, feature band 7.46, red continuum 7.85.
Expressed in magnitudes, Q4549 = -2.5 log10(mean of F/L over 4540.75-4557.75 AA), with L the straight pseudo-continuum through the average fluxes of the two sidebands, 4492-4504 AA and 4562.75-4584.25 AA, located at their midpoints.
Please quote 0.02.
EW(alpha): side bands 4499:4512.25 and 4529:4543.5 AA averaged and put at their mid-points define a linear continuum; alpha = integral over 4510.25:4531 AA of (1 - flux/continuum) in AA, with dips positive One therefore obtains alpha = 0.81 AA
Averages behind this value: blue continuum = 8.09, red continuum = 7.44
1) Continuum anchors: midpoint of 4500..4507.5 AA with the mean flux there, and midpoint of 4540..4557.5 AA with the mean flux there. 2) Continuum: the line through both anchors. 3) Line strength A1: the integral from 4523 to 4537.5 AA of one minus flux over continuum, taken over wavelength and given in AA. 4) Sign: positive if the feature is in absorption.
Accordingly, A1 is 1.1 AA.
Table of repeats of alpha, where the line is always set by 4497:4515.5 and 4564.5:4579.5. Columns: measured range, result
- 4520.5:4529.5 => 0.8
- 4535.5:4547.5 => 0.4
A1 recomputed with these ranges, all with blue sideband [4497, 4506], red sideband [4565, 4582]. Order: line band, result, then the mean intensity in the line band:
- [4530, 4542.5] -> 0.7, 7.46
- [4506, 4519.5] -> -0.2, 7.95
